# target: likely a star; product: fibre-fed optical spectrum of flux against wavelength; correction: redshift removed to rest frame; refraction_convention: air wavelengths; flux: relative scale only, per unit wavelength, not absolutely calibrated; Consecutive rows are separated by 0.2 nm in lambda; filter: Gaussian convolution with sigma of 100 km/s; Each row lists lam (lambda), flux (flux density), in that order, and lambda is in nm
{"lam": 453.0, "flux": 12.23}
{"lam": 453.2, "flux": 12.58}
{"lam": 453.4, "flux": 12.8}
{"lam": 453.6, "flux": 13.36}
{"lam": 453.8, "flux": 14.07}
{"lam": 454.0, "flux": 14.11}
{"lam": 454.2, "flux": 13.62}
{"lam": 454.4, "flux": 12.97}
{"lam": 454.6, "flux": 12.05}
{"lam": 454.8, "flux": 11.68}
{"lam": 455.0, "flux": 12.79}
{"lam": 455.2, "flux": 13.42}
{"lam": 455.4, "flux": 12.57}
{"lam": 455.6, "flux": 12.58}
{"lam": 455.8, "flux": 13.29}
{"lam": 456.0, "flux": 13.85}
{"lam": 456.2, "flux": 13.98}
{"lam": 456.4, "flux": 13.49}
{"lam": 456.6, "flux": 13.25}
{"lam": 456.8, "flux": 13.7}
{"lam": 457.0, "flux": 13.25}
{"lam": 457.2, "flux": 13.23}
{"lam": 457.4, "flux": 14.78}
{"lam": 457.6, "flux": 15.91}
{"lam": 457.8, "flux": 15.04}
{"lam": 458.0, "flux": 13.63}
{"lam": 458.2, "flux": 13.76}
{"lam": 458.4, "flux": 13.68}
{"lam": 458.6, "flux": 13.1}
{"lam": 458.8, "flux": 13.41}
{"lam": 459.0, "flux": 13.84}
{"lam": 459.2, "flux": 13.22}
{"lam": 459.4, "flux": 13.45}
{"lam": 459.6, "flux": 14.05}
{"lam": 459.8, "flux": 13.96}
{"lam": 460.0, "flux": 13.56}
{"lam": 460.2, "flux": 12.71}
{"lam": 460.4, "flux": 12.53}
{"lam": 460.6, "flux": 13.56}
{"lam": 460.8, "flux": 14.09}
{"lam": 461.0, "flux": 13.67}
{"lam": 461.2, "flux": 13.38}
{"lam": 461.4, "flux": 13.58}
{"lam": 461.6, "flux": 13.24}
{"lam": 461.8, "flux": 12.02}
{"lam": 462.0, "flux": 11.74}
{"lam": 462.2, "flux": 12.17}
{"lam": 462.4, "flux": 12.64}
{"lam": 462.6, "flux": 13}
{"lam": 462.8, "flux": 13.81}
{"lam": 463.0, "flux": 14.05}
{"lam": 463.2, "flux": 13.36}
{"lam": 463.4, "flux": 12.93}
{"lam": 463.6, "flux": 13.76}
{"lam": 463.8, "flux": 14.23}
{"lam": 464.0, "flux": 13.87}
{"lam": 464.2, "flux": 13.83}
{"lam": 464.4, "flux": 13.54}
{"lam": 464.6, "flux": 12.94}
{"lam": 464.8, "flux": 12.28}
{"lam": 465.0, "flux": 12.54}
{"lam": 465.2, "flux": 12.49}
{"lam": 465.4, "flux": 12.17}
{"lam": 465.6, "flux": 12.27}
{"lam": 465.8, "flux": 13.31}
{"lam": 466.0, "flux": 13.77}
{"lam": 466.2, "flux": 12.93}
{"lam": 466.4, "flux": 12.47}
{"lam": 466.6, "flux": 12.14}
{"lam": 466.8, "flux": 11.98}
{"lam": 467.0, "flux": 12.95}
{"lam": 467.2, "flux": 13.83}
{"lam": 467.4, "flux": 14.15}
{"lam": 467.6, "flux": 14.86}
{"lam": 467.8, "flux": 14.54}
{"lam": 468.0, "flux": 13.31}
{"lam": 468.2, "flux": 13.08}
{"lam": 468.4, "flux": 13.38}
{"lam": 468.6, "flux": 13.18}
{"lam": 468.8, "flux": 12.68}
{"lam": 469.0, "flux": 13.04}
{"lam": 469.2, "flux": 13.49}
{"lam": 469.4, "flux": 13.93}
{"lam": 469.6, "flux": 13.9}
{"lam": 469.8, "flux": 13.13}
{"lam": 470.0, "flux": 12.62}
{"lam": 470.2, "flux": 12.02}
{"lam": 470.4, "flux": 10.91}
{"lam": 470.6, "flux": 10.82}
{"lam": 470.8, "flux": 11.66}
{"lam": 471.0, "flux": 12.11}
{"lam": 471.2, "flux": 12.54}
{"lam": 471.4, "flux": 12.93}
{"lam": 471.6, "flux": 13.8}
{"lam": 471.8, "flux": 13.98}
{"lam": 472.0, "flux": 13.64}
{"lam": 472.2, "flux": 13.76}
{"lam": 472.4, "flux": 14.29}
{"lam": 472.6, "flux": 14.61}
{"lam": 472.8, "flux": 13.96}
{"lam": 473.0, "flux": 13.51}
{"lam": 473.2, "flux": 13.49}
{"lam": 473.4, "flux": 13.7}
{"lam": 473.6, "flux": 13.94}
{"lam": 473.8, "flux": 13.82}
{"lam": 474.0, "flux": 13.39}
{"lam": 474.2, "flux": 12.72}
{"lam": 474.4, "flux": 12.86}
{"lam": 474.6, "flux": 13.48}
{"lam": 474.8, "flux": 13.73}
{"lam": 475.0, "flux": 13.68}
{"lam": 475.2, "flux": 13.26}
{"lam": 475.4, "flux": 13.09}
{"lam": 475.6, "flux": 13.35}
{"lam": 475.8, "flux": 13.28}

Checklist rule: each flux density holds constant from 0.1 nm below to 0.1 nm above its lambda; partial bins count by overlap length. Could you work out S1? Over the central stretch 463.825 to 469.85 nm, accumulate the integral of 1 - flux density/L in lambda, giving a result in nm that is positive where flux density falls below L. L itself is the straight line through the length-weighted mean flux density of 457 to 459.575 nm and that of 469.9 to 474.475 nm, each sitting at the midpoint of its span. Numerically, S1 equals 0.08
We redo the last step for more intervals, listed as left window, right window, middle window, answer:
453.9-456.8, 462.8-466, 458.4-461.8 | -0.06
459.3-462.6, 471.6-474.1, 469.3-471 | 0.16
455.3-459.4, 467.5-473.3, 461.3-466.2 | 0.14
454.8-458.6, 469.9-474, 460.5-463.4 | 0.06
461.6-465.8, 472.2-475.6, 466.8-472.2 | 0.10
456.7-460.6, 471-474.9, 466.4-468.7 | 0.04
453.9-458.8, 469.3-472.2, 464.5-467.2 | 0.07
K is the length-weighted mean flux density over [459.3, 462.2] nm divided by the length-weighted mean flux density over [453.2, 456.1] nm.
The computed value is 1.0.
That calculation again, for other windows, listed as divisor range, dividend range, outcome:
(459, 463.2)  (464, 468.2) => 0.99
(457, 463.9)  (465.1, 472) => 0.96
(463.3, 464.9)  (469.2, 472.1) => 0.95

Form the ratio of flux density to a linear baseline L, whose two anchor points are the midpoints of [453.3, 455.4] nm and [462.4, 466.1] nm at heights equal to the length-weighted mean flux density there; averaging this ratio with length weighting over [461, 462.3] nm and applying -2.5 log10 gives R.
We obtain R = 0.03 mag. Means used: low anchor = 13.1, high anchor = 13.2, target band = 12.8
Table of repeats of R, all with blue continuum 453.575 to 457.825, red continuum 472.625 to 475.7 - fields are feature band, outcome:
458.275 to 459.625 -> 0.00 mag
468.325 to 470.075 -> 0.02 mag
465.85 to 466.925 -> 0.07 mag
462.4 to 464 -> -0.01 mag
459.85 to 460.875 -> 0.01 mag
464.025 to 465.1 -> 0.03 mag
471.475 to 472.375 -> -0.03 mag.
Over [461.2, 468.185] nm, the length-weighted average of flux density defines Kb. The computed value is 13.1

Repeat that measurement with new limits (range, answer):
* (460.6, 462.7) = 13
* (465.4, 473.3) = 13.1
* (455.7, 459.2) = 13.8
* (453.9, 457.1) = 13.2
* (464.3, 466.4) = 12.8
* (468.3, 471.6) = 12.7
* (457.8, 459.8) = 13.7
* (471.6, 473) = 14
